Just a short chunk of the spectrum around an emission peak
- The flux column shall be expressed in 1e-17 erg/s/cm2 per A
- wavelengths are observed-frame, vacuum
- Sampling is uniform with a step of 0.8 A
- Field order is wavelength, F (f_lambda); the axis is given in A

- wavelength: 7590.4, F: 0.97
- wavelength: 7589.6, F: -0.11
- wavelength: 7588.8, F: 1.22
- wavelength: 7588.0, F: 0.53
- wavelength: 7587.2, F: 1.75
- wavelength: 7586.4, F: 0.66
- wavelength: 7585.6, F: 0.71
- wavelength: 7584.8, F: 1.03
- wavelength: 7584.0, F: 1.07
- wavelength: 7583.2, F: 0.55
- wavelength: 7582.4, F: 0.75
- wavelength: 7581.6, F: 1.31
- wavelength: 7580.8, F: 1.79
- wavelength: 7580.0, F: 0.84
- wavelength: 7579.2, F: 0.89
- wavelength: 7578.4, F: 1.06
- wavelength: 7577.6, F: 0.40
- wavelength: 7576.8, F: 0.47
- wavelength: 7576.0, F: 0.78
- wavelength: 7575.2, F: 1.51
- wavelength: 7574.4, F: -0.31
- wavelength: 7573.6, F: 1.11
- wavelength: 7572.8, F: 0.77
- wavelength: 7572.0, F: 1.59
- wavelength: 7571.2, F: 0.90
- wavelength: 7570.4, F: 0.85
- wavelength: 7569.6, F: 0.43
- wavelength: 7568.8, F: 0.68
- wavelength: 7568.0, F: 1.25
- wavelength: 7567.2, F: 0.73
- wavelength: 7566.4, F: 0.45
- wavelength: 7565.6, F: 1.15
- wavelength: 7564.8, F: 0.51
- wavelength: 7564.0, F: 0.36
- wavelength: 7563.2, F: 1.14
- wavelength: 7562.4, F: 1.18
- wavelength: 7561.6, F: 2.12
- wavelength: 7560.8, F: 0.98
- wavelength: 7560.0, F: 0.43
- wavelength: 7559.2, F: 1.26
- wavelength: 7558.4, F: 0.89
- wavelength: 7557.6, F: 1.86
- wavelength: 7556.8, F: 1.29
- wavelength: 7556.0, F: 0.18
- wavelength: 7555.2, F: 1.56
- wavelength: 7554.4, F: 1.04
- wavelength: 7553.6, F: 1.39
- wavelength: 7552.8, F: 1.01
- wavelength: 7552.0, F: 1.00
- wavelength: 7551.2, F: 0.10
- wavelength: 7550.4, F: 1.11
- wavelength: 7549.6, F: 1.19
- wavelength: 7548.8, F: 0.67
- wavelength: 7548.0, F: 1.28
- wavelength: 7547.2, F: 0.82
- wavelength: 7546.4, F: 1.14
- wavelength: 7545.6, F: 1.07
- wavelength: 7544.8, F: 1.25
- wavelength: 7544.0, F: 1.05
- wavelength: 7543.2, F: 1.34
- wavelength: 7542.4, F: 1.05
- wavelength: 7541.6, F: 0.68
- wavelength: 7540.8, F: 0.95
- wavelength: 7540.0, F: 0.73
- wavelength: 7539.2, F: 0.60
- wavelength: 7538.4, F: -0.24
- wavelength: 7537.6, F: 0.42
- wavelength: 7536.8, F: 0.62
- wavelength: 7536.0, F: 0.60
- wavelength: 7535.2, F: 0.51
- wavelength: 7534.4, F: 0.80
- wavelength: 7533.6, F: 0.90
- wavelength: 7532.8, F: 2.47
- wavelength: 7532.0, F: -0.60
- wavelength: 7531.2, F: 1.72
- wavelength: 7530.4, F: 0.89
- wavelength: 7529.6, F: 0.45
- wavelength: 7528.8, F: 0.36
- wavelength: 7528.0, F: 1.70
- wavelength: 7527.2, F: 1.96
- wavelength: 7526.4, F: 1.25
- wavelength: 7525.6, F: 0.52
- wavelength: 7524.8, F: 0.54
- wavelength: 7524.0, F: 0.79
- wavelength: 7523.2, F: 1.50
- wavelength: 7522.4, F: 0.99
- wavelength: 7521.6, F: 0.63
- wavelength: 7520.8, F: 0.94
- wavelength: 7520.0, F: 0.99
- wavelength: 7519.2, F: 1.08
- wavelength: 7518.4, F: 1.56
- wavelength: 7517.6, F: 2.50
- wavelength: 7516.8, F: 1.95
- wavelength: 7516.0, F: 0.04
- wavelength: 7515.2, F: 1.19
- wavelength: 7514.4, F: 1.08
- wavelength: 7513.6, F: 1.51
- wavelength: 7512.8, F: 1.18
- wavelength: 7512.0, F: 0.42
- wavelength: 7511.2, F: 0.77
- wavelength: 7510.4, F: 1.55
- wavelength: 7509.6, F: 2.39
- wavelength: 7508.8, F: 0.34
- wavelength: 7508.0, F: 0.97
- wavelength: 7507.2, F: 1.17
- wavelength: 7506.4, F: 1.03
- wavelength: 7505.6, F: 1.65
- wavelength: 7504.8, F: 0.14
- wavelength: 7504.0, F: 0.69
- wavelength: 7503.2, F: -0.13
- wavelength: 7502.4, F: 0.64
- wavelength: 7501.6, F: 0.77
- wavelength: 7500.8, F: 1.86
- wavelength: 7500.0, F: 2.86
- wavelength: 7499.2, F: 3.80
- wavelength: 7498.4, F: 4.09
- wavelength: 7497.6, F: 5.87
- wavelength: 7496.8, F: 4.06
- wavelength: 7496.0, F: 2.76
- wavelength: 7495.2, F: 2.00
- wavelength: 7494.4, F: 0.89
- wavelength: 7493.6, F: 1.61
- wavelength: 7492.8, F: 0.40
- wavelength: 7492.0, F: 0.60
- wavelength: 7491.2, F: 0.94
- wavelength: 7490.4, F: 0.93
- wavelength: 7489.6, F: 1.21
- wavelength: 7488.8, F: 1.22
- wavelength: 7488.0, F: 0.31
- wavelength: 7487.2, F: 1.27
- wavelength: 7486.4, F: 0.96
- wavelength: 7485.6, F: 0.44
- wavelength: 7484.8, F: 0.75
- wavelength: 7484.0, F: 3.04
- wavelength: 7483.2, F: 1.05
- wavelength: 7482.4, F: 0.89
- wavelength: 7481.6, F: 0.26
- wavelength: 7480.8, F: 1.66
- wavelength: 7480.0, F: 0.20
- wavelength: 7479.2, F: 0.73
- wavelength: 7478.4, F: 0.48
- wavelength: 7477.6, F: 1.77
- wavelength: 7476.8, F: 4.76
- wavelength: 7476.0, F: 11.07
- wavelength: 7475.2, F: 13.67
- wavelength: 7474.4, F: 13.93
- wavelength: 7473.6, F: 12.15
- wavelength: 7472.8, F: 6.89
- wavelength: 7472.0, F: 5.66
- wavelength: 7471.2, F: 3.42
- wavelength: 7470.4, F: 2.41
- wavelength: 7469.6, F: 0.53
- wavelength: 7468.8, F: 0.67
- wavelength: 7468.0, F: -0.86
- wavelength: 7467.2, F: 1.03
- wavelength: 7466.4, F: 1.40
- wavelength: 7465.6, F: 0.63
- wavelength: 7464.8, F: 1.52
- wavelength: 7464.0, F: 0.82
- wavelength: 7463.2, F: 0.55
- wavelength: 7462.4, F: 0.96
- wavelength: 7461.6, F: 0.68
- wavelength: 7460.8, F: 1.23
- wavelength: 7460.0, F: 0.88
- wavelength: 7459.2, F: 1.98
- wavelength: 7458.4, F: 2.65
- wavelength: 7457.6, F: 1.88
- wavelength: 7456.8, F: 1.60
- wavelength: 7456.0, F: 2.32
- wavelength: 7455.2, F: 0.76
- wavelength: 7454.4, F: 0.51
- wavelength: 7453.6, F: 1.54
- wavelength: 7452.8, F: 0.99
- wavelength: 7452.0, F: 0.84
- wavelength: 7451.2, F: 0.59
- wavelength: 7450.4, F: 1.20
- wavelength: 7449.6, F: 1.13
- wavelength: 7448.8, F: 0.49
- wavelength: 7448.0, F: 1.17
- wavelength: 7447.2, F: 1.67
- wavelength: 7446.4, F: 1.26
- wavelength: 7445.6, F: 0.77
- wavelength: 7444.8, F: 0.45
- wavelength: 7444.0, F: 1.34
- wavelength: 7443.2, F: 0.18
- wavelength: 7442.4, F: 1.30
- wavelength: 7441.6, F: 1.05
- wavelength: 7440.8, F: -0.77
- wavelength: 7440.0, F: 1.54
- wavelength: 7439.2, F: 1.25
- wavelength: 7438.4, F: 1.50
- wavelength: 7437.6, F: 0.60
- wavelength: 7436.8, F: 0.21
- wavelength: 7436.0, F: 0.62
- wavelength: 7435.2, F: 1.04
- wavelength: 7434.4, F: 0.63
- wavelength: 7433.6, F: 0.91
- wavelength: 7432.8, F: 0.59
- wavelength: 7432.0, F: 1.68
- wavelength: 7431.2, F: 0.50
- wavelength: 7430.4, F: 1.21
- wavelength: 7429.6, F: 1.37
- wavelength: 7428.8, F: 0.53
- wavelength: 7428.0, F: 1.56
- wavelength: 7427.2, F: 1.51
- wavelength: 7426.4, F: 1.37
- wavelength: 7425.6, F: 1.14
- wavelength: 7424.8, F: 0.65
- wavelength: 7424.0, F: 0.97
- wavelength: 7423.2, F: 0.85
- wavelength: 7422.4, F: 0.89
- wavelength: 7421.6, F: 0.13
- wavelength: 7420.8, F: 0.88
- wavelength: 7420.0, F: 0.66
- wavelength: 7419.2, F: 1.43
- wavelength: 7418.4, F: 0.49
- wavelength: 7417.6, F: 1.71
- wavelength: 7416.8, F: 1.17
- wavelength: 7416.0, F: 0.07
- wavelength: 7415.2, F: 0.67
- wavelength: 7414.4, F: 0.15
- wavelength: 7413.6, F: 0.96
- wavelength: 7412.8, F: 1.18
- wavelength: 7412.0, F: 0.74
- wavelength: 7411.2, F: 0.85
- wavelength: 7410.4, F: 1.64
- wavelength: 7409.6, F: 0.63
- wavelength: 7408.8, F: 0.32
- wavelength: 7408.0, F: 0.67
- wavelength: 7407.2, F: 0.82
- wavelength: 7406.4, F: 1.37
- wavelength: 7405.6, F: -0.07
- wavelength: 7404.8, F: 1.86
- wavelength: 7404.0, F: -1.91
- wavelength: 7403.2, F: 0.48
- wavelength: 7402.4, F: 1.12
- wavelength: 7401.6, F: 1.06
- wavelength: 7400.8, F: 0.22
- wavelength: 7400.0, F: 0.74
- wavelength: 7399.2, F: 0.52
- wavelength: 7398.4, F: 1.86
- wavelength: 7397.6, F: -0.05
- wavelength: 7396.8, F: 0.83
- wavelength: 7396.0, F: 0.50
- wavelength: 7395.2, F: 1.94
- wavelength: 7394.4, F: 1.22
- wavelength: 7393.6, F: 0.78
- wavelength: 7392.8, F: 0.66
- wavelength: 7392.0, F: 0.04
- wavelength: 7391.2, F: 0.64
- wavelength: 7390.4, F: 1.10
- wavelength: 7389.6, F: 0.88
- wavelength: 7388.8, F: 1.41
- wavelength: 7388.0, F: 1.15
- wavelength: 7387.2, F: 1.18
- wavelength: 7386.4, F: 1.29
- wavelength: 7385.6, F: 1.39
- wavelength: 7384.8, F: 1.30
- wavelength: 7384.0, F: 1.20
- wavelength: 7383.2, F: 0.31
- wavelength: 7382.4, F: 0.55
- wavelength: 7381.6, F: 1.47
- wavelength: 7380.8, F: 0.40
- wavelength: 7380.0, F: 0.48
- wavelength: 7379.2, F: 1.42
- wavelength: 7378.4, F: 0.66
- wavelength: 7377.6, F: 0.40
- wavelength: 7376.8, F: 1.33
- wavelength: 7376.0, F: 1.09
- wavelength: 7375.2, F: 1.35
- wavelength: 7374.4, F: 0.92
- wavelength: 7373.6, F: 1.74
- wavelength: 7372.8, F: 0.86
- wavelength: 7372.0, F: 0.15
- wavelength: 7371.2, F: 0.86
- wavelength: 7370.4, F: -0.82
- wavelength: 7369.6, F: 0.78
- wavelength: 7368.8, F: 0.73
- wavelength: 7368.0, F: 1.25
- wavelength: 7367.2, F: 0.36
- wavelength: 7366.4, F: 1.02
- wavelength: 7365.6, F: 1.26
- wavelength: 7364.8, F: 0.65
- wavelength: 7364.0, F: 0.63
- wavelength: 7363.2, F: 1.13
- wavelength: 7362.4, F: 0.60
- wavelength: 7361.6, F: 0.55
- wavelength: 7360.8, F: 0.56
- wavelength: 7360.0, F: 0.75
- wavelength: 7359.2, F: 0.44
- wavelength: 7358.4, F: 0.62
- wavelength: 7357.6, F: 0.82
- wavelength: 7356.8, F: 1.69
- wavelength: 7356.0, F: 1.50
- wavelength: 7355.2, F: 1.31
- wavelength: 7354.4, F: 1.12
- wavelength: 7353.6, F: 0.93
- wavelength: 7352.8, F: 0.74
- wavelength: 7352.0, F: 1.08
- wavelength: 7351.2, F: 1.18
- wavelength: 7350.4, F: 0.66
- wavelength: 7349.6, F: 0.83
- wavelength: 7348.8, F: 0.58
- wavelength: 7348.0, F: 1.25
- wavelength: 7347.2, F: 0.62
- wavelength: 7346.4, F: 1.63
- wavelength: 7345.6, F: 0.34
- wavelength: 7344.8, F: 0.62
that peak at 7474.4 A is H-alpha 6563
